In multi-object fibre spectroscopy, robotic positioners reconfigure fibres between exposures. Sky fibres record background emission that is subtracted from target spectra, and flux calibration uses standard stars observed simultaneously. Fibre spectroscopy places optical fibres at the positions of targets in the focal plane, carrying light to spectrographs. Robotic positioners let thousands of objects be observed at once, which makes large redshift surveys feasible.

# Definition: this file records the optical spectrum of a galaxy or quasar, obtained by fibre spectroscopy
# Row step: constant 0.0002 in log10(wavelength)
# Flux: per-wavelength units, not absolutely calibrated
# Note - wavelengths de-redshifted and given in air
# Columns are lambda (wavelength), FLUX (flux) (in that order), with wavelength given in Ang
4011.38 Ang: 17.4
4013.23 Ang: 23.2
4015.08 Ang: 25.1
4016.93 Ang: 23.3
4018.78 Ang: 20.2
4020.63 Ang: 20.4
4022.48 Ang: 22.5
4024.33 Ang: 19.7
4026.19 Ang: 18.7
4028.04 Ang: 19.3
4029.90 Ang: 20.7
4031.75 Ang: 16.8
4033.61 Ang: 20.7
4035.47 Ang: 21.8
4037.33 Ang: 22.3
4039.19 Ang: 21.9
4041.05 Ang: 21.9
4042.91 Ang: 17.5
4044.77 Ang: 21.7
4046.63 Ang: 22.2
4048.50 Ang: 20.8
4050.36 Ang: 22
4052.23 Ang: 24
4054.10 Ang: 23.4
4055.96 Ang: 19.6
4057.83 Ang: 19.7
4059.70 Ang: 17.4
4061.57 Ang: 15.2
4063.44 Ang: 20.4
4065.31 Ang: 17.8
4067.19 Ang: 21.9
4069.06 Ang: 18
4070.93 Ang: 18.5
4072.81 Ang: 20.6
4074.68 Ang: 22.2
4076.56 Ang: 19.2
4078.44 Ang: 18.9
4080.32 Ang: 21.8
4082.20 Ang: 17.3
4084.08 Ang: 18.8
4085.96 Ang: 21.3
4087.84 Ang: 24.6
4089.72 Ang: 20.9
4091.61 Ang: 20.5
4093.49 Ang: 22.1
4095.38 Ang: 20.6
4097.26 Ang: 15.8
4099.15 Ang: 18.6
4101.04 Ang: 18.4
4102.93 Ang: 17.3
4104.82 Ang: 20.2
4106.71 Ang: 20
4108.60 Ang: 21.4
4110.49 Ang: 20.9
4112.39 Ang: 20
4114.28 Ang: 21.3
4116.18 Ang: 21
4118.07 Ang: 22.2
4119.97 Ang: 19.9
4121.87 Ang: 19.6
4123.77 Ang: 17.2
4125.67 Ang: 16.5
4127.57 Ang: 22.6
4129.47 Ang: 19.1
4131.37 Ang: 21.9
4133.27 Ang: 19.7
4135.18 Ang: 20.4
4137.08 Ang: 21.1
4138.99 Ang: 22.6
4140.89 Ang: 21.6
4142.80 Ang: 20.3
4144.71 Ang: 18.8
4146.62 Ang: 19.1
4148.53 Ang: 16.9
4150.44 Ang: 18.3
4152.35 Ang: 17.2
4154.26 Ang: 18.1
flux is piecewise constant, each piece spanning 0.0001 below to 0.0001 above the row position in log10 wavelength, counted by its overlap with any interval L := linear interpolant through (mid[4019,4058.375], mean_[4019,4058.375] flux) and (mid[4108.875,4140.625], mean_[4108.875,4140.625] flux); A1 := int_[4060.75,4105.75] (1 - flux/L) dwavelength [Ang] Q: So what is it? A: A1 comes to 2.2 Ang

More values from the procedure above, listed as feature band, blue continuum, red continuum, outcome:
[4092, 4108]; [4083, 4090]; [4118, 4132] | 1.2 Ang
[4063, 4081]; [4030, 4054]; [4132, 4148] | 0.9 Ang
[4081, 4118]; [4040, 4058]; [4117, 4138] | 0.7 Ang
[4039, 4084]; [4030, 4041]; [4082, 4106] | 0.6 Ang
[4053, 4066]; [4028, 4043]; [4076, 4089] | 0.8 Ang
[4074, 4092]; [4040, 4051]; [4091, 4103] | -0.8 Ang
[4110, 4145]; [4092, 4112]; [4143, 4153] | -2.9 Ang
